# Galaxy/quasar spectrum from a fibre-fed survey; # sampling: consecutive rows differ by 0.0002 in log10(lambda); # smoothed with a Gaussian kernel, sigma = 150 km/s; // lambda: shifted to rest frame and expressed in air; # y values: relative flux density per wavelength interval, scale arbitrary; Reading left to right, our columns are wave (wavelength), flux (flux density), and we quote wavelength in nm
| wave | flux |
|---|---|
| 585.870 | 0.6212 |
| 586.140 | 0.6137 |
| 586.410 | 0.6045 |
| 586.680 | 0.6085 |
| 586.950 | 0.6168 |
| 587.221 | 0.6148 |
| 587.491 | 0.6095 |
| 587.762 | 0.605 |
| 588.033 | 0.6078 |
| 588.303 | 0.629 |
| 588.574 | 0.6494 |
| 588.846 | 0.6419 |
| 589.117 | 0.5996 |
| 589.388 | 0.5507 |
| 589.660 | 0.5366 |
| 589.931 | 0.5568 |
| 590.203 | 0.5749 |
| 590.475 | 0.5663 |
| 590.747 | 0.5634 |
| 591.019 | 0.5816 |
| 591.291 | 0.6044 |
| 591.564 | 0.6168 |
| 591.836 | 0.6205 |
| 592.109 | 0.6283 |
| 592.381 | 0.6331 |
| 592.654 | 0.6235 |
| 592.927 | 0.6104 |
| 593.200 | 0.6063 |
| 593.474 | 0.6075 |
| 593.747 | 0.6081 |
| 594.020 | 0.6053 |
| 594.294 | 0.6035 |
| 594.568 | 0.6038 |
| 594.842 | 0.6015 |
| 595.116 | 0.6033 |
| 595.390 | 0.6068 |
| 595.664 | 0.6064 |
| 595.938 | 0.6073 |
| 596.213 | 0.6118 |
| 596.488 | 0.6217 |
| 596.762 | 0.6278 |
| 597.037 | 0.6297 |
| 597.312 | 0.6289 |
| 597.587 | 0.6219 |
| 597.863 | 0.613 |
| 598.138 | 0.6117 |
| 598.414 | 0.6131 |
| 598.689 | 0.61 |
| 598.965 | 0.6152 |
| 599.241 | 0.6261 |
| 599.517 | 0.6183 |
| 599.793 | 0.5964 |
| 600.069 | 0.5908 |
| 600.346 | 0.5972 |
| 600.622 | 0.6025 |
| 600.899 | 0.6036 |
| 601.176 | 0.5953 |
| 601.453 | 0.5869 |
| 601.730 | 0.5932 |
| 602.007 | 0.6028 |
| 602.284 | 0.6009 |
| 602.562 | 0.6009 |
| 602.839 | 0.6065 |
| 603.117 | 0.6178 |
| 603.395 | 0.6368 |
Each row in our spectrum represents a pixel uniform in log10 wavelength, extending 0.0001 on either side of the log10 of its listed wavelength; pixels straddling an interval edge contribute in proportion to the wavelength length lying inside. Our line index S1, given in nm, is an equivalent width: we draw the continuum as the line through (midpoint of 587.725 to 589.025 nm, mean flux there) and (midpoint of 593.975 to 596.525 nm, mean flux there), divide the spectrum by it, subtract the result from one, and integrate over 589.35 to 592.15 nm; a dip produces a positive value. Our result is 0.17 nm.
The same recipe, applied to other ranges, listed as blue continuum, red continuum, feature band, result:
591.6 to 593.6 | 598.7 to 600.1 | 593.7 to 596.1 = 0.04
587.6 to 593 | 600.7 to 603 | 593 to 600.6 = -0.14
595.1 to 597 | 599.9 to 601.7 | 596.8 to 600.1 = -0.06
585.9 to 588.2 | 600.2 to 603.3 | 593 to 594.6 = 0.00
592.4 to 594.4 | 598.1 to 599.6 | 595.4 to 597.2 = -0.01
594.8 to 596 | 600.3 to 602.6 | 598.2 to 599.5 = -0.03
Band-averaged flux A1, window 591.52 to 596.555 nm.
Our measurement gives 0.612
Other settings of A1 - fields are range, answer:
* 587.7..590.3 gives 0.595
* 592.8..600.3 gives 0.611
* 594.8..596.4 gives 0.607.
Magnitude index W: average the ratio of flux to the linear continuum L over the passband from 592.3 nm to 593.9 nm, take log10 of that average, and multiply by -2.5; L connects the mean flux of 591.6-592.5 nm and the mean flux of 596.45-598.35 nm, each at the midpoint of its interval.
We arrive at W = 0.02 mag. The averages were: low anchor 0.627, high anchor 0.622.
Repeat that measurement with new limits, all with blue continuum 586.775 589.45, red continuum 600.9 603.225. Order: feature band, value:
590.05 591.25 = 0.069 mag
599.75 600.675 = 0.011 mag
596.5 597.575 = -0.039 mag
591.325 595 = -0.006 mag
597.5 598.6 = -0.018 mag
